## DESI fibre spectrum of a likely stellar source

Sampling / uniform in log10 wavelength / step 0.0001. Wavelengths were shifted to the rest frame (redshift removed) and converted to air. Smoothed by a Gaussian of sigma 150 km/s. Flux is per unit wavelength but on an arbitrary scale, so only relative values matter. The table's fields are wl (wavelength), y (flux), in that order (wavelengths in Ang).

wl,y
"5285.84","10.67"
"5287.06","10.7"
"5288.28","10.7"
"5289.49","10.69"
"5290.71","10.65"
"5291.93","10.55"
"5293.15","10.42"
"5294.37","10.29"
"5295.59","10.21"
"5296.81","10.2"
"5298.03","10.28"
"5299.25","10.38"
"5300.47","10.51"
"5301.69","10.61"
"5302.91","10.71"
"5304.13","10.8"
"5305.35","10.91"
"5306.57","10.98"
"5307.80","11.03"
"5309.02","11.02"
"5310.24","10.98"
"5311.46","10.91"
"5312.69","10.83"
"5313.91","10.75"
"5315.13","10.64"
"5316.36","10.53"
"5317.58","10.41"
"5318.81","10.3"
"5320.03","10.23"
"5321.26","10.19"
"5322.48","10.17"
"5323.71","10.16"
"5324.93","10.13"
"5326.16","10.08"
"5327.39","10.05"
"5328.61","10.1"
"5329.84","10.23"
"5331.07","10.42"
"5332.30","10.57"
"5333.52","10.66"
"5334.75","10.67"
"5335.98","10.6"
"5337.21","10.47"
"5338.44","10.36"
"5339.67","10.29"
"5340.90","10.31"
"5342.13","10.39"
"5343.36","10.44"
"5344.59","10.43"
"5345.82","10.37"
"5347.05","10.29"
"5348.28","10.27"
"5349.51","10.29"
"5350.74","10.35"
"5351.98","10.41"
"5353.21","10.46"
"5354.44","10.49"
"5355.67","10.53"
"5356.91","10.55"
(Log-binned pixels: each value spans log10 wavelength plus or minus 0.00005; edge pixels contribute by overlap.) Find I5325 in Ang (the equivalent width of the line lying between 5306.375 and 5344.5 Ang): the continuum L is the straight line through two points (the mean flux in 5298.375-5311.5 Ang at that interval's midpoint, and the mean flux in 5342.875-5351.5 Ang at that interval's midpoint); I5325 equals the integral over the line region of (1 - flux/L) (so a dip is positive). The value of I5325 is 0.4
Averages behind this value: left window 10.8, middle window 10.5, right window 10.3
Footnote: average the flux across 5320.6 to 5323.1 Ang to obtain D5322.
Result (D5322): 10.2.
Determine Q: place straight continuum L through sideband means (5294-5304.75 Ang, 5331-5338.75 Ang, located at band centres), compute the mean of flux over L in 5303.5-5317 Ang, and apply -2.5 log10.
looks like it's -0.038 mag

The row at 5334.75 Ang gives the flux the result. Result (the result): 10.67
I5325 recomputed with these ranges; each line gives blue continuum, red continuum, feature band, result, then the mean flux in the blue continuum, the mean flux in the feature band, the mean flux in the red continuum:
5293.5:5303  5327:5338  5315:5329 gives 0.2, 10.4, 10.2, 10.4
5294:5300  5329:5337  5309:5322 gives -0.3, 10.3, 10.6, 10.5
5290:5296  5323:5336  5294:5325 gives -0.5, 10.4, 10.6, 10.3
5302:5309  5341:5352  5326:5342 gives 0.2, 10.9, 10.4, 10.4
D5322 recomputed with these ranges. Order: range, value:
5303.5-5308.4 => 10.9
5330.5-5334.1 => 10.6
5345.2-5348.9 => 10.3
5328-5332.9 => 10.3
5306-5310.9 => 11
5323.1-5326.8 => 10.1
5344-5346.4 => 10.4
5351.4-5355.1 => 10.5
